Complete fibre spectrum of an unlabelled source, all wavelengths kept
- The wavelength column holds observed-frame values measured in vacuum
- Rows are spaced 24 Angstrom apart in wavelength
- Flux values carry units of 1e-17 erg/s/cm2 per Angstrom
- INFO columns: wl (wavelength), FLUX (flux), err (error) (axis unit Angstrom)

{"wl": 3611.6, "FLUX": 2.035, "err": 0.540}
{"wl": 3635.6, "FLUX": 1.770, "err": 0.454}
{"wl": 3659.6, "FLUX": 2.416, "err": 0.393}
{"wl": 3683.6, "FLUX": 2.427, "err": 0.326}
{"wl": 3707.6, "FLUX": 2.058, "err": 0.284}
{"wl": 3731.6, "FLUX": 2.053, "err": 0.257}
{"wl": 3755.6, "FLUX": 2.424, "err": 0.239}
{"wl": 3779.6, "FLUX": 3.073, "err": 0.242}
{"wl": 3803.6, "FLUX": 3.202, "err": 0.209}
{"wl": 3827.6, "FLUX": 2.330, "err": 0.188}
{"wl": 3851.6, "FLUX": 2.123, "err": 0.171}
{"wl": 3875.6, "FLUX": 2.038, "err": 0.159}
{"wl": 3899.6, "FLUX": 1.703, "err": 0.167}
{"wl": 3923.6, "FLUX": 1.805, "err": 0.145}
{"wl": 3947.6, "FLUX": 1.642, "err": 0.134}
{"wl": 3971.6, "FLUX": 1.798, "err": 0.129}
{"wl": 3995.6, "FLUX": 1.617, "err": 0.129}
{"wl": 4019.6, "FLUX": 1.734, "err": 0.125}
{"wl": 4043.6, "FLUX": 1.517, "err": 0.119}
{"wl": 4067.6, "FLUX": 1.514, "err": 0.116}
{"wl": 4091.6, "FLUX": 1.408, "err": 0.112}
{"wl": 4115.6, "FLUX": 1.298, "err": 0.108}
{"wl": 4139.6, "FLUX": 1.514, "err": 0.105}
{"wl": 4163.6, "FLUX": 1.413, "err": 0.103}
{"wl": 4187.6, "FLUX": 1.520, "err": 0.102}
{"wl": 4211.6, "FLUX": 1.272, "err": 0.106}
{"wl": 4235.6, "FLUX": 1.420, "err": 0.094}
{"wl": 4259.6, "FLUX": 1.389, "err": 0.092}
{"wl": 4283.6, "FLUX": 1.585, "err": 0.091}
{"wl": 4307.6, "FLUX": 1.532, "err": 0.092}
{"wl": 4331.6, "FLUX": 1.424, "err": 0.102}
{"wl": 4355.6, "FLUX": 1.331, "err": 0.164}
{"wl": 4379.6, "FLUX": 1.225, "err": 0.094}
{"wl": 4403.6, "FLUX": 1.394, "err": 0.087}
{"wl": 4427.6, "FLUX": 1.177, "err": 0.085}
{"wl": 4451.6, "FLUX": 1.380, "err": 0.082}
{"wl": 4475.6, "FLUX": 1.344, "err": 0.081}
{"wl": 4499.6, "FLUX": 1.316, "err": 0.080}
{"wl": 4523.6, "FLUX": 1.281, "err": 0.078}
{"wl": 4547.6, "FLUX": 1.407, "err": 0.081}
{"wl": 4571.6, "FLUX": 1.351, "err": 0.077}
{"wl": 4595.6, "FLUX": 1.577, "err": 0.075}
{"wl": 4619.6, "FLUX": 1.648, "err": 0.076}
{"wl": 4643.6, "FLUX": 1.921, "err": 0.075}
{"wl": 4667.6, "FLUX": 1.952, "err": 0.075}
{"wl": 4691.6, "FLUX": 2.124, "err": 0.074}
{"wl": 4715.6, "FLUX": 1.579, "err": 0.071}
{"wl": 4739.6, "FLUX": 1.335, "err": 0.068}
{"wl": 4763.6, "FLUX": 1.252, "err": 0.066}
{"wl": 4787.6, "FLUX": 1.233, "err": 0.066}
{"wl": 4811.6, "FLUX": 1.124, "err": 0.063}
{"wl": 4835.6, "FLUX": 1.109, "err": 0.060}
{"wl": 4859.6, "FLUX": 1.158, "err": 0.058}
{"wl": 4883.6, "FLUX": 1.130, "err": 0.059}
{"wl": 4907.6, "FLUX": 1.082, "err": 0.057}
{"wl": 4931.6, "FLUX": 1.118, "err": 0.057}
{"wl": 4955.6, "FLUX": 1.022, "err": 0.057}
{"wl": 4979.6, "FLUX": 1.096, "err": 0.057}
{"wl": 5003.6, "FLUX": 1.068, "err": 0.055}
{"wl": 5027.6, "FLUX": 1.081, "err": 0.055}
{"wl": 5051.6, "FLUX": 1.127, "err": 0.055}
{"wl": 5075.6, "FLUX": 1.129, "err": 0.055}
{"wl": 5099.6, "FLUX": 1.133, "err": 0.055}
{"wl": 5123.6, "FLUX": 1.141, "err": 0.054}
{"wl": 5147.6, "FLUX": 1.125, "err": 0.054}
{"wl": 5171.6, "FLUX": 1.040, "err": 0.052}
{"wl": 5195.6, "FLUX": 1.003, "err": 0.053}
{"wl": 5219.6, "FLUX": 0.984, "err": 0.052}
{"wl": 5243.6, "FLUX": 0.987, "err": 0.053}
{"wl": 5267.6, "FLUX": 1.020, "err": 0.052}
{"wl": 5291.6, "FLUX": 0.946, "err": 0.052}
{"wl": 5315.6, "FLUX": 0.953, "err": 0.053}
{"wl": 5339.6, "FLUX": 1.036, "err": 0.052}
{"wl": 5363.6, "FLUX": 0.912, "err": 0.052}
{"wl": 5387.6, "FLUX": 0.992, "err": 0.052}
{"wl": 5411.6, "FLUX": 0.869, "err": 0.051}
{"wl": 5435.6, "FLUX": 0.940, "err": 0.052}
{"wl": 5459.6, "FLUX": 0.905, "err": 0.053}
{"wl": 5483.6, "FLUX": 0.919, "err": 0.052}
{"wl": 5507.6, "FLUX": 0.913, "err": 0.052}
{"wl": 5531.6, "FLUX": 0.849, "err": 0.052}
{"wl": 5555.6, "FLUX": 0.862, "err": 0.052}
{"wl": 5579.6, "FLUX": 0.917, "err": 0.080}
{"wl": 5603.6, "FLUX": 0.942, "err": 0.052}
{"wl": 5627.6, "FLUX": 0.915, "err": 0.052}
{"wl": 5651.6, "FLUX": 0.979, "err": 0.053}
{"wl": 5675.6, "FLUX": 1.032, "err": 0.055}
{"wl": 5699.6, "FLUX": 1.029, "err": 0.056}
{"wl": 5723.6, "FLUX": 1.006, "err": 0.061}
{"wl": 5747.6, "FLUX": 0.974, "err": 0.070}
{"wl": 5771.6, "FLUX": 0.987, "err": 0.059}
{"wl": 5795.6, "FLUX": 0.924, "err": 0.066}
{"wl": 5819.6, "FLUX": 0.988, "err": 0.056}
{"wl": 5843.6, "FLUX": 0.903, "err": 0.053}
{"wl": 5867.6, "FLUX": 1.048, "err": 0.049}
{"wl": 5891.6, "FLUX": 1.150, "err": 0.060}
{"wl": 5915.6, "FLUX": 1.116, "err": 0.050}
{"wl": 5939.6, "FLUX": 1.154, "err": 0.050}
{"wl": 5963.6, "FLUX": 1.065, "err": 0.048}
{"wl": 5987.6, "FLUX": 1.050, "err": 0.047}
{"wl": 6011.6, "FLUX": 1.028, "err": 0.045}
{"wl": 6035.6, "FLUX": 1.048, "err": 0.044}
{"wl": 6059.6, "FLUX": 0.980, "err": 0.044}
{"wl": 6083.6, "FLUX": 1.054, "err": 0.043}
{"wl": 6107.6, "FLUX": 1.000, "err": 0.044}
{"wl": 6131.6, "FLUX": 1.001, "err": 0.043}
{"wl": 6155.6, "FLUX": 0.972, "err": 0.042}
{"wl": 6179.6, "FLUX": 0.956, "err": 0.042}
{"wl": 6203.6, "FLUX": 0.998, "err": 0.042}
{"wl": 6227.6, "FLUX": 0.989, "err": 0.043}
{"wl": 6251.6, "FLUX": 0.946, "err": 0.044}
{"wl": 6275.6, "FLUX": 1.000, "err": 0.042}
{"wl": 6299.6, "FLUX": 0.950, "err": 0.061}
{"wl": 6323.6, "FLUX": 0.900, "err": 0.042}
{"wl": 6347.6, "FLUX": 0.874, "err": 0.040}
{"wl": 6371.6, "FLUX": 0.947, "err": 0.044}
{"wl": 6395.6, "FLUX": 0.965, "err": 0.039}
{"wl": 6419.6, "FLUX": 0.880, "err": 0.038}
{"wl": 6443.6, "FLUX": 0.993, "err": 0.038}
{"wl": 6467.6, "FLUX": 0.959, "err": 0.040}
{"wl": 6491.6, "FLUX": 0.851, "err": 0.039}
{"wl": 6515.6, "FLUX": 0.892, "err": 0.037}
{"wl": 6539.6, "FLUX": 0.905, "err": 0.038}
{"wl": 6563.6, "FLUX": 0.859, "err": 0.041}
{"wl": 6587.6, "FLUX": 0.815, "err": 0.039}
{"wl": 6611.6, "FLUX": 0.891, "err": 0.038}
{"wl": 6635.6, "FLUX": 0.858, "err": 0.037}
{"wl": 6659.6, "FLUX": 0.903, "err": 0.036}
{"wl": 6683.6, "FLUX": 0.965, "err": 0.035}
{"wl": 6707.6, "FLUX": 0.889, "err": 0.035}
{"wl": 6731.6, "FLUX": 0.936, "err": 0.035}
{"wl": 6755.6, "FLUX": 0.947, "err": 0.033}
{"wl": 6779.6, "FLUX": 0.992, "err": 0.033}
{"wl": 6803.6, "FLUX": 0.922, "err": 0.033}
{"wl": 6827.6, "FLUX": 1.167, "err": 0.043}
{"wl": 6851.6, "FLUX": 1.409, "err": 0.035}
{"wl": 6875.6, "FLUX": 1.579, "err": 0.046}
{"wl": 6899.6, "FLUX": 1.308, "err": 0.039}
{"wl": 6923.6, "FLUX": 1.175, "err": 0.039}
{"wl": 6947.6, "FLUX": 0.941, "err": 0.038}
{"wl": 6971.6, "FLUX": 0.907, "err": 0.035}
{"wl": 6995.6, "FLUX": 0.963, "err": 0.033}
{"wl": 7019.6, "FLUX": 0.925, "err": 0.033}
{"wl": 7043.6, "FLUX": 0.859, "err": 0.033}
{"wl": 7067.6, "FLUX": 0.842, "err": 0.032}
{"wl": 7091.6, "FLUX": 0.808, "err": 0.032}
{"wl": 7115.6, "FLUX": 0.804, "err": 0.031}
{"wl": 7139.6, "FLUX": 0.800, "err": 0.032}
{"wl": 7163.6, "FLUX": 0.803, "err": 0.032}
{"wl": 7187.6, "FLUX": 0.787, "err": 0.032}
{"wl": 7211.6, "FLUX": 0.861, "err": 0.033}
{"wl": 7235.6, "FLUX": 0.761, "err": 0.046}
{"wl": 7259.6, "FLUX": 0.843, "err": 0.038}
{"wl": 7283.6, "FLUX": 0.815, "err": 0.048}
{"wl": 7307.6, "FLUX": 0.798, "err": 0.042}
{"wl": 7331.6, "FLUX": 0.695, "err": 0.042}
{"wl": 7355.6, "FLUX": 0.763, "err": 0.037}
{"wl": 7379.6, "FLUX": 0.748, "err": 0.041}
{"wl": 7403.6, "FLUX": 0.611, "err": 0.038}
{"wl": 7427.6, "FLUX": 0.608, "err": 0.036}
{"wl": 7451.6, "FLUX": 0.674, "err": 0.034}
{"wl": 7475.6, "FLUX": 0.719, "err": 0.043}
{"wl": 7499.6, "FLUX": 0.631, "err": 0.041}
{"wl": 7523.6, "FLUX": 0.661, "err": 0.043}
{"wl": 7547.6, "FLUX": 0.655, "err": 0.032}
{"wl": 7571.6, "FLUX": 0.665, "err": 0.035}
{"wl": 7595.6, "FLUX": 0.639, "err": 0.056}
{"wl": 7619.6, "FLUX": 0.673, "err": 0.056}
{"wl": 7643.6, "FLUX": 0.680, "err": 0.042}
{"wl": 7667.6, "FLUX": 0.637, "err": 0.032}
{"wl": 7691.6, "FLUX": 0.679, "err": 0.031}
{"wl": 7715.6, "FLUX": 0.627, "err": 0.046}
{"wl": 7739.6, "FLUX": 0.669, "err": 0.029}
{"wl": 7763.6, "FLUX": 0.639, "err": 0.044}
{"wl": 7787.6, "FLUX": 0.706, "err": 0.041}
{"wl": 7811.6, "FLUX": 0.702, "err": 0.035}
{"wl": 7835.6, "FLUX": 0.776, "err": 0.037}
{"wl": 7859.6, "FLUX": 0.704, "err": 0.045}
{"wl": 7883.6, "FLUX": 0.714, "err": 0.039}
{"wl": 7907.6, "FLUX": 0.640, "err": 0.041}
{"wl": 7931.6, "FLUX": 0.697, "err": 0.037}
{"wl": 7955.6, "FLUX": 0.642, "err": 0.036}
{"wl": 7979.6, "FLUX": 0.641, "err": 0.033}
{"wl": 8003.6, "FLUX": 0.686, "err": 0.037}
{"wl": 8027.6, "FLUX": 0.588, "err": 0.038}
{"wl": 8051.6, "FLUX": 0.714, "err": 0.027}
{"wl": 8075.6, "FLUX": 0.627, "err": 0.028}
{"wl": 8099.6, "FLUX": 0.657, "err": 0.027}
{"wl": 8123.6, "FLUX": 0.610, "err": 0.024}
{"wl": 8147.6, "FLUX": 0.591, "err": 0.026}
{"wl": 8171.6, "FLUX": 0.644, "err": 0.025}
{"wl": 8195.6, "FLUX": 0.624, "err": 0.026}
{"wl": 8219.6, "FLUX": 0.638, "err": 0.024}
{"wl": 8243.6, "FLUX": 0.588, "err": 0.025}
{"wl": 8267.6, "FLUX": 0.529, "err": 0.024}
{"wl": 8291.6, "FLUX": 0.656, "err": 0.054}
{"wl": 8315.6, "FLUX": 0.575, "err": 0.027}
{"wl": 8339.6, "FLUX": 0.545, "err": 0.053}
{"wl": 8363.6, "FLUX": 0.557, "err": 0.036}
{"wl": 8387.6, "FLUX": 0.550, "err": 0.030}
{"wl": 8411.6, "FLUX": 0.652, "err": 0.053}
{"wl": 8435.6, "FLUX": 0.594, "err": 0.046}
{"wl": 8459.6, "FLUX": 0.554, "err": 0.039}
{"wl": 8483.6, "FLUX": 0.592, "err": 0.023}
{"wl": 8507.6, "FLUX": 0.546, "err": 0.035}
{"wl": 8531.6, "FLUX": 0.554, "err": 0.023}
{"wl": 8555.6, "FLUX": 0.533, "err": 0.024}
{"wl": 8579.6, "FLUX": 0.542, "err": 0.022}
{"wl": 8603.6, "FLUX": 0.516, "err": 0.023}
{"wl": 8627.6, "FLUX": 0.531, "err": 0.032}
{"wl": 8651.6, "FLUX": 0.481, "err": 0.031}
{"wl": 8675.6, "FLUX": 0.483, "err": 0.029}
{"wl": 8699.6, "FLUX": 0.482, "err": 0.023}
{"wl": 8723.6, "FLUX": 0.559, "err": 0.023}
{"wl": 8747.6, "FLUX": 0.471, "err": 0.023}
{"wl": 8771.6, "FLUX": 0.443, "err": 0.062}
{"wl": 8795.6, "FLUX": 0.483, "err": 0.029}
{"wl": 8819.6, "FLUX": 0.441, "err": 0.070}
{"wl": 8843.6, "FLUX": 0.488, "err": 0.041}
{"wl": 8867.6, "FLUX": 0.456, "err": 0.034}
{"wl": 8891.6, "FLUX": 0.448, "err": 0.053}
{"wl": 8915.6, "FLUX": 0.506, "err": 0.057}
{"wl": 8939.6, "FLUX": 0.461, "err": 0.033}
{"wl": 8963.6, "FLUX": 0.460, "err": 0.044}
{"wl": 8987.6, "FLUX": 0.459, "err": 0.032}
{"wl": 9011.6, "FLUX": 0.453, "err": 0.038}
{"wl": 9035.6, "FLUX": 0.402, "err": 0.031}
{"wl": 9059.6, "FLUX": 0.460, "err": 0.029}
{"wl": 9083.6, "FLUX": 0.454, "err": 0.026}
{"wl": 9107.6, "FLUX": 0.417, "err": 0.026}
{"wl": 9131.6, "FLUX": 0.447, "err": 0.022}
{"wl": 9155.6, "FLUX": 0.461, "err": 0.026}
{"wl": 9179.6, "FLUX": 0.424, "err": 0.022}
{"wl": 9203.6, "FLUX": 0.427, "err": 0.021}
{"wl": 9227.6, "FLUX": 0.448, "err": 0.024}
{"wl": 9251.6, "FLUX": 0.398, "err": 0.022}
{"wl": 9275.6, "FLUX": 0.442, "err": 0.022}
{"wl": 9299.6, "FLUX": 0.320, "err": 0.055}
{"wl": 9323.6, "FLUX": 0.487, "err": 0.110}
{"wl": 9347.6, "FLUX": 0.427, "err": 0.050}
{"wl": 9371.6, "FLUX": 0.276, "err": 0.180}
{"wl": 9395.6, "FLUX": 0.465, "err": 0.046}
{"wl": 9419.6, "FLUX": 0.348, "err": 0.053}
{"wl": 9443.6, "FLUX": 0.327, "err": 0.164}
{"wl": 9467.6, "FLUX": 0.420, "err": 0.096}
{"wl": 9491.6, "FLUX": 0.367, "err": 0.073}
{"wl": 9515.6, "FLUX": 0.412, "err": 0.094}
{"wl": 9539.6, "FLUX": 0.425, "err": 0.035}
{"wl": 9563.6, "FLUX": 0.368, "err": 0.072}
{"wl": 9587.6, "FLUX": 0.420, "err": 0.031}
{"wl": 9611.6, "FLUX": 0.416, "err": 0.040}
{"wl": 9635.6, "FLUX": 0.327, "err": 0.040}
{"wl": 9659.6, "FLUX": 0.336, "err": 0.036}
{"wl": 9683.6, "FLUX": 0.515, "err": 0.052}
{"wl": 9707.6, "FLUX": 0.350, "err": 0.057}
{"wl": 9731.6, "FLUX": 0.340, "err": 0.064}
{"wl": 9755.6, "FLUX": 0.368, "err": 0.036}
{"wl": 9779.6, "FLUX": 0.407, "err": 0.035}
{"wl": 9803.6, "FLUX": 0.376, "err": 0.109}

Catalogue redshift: 1.454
